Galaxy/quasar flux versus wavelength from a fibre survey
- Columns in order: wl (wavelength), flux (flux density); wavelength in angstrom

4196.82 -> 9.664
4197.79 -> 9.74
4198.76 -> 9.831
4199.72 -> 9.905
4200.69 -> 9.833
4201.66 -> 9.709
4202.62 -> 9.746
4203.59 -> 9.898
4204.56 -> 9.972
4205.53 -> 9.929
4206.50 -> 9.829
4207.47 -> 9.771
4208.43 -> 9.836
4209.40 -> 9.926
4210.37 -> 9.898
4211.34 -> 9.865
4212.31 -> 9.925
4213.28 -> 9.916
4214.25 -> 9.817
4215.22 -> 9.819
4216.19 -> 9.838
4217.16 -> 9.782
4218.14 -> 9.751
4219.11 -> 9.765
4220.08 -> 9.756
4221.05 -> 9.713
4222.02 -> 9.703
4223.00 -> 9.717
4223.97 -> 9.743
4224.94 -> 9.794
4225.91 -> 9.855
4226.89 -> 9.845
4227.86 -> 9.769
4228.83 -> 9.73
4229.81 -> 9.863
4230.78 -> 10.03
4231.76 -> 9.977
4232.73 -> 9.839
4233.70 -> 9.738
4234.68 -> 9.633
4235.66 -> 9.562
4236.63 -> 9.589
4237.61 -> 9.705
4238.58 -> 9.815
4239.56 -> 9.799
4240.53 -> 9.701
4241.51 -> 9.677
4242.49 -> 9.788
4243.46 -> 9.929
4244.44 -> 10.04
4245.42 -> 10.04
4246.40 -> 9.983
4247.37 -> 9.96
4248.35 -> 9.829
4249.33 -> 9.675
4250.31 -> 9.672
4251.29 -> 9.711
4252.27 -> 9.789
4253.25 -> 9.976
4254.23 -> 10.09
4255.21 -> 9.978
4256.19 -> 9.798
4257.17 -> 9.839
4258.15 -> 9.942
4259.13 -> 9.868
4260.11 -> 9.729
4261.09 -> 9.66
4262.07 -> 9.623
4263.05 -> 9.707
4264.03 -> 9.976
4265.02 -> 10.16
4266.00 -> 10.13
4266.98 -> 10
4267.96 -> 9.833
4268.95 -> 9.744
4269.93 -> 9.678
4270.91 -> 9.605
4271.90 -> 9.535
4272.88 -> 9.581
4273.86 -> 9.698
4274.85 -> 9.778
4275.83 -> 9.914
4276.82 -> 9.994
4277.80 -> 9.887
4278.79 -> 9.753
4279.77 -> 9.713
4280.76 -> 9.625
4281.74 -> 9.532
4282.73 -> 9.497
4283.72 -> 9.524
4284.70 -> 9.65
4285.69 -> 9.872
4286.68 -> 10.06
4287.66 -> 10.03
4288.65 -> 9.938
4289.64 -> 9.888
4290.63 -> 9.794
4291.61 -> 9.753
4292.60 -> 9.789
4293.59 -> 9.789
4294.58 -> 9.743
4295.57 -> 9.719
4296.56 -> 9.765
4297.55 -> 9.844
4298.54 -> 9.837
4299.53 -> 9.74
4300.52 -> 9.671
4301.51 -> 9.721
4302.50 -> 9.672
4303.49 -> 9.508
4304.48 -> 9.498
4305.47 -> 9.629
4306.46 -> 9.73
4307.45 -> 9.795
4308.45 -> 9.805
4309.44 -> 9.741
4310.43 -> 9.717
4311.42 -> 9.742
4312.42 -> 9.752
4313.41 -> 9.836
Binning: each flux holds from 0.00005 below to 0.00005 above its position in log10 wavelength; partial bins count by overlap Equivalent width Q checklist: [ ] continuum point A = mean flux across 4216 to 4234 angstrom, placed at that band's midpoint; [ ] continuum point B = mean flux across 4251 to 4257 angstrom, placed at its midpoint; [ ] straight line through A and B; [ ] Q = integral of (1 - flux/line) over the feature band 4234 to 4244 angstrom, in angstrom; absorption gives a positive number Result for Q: 0.1 angstrom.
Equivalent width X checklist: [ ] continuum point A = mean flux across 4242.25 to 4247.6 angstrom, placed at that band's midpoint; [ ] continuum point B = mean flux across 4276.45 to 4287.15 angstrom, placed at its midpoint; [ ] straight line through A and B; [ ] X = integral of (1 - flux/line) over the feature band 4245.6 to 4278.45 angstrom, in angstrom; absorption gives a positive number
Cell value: 0.1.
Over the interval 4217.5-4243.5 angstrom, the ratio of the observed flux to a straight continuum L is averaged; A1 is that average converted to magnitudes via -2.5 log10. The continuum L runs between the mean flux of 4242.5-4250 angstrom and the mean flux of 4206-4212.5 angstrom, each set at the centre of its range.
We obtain 0.01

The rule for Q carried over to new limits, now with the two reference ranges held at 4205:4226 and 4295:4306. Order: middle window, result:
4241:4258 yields -0.18 angstrom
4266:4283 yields -0.02 angstrom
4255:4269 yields -0.17 angstrom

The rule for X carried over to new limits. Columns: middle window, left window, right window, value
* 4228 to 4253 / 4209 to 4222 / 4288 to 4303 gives 0.0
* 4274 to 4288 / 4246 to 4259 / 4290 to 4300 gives 0.1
